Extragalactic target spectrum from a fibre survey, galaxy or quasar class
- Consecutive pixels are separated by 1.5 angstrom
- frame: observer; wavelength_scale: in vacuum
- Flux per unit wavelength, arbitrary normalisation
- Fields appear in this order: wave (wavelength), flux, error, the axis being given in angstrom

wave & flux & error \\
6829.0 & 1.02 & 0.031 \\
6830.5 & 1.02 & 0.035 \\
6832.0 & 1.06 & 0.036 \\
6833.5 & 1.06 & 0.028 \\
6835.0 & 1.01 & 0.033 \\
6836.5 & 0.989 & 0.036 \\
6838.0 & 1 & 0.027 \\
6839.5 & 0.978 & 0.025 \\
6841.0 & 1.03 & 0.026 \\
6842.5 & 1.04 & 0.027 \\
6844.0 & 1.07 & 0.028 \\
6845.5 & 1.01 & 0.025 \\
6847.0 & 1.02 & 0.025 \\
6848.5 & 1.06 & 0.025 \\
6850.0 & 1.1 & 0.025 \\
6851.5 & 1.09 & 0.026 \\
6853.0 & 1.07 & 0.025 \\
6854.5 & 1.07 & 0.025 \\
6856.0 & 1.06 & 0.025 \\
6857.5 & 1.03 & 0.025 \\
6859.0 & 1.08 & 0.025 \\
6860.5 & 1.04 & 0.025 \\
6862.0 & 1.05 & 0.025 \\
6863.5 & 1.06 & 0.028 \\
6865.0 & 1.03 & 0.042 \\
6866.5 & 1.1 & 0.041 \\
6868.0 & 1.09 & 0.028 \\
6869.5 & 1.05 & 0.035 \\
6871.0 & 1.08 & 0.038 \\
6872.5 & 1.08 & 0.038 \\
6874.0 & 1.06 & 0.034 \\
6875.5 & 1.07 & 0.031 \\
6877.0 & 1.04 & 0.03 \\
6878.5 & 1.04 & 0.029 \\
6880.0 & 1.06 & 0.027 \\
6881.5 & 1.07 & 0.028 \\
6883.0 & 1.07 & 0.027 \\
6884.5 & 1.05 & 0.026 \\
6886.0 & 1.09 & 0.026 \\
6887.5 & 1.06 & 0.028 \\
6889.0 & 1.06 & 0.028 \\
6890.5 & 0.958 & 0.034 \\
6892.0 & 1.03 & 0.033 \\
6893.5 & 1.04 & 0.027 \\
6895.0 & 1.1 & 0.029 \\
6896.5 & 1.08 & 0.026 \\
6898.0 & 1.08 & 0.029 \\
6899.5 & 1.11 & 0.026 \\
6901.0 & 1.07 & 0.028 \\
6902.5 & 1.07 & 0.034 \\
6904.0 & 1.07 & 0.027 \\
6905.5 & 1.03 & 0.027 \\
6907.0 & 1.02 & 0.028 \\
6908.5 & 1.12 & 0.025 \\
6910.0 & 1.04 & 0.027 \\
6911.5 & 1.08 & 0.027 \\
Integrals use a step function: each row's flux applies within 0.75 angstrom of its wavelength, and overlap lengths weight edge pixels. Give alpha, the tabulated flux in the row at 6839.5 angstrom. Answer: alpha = 0.978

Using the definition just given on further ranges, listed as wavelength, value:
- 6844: 1.07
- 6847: 1.02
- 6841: 1.03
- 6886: 1.09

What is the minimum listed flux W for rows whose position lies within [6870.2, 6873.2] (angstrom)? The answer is 1.08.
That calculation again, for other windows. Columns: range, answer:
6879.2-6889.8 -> 1.05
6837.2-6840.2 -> 0.978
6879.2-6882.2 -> 1.06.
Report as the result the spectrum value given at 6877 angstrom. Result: 1.04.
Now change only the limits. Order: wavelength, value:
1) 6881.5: 1.07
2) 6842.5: 1.04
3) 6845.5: 1.01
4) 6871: 1.08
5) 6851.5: 1.09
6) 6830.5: 1.02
